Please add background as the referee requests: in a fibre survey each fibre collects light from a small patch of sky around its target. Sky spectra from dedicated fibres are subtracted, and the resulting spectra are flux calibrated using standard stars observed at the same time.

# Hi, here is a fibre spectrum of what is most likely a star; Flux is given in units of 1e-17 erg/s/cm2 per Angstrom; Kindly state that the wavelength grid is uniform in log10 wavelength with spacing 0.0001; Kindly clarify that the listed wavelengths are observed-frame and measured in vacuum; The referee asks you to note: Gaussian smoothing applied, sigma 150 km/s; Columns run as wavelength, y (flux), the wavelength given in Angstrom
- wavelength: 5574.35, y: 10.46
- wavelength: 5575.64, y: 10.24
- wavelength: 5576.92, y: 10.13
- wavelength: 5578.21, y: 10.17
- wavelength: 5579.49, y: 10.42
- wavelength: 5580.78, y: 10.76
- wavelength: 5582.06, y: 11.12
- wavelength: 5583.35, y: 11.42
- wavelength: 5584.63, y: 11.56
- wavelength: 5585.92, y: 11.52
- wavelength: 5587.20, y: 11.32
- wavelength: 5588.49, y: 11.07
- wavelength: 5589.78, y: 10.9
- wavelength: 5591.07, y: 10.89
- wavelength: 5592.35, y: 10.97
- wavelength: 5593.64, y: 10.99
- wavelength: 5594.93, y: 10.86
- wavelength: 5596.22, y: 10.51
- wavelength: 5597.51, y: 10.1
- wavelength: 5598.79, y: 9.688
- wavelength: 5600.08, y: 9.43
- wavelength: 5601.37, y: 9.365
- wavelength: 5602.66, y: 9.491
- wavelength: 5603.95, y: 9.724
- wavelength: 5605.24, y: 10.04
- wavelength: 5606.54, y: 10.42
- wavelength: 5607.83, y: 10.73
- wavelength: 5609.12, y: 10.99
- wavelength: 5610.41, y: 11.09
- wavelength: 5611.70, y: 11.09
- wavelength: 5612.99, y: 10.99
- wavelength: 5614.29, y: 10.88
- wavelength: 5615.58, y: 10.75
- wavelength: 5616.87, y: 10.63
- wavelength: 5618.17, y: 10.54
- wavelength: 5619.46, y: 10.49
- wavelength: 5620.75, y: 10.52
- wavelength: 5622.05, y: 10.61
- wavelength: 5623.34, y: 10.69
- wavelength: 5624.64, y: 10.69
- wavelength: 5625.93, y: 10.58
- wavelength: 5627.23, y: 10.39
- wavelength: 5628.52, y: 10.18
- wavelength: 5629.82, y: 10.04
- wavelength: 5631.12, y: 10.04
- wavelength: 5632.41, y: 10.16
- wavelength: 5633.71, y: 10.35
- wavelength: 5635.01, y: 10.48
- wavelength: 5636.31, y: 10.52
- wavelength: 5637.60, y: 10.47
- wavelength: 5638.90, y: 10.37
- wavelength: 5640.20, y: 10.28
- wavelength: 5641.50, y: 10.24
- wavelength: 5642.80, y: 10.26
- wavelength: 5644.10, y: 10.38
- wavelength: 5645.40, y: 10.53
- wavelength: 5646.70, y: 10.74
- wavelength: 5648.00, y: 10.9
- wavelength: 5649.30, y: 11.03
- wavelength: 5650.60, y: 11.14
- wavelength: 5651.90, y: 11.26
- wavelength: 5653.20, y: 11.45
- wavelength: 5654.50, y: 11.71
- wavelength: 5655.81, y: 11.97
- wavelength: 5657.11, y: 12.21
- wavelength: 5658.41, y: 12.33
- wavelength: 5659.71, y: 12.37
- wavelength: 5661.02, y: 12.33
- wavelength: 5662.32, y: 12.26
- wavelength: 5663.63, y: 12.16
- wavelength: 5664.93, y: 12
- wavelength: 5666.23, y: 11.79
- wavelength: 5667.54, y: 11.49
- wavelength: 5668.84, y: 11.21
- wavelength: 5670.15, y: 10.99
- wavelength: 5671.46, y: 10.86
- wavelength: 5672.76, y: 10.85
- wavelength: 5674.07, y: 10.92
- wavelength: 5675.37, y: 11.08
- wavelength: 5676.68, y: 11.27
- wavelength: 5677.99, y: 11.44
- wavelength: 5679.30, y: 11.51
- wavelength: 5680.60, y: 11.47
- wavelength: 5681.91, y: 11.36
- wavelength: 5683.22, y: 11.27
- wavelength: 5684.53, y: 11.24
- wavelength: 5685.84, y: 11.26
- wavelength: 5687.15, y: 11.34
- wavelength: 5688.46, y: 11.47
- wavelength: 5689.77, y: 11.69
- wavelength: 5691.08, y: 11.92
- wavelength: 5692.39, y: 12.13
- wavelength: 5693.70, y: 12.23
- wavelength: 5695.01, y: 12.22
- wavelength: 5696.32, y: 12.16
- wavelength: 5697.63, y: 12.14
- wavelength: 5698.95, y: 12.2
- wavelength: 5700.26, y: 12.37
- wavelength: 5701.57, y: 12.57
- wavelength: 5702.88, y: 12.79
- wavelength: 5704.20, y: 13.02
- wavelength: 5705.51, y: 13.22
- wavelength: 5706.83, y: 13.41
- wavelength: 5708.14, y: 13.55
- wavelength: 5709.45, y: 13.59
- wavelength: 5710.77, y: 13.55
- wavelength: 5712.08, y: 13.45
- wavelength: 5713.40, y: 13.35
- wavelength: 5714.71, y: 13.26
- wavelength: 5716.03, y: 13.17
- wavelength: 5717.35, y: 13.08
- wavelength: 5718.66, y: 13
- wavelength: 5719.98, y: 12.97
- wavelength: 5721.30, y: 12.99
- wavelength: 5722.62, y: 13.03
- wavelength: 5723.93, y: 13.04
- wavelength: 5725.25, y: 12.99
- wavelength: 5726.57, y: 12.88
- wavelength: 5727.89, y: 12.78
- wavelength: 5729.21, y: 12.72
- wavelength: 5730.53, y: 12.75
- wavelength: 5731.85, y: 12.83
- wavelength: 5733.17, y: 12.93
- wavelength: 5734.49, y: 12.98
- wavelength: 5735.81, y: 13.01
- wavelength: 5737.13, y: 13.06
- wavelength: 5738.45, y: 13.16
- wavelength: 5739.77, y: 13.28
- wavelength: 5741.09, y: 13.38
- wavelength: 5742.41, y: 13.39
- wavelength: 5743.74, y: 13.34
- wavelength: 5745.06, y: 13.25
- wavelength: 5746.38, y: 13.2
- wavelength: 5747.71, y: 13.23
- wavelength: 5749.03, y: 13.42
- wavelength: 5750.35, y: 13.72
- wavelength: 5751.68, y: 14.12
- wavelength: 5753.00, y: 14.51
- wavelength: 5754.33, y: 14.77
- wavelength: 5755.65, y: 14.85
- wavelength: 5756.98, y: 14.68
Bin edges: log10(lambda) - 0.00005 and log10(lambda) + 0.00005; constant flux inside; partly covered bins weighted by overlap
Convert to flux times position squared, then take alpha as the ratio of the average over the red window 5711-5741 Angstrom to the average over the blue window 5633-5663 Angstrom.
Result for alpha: 1.21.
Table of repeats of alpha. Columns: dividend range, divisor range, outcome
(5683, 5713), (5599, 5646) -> 1.23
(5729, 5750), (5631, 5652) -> 1.29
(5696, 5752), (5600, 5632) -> 1.30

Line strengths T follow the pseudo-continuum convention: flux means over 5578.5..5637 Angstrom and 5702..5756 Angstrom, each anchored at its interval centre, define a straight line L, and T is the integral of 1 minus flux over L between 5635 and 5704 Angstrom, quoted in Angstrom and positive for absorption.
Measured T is 2.8 Angstrom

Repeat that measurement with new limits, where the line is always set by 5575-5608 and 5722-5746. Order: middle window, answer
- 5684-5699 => 0.6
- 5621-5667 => 1.9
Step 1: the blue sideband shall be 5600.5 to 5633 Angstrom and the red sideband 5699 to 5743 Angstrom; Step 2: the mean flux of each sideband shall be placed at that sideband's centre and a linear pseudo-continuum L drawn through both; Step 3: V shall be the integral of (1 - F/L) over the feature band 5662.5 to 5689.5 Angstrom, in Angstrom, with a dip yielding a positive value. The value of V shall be 1.3 Angstrom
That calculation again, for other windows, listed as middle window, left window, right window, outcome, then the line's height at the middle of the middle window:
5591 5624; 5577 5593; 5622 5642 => 0.7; 10.7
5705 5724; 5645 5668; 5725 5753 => -0.8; 12.7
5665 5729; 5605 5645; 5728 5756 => 0.3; 12.3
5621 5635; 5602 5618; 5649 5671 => 0.8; 11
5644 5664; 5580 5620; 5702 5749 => 0.3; 11.7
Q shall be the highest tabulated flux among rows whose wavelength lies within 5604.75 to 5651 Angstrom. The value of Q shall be 11.14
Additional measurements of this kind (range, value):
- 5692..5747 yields 13.59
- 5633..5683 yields 12.37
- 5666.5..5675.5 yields 11.49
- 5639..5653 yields 11.26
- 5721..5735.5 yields 13.04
